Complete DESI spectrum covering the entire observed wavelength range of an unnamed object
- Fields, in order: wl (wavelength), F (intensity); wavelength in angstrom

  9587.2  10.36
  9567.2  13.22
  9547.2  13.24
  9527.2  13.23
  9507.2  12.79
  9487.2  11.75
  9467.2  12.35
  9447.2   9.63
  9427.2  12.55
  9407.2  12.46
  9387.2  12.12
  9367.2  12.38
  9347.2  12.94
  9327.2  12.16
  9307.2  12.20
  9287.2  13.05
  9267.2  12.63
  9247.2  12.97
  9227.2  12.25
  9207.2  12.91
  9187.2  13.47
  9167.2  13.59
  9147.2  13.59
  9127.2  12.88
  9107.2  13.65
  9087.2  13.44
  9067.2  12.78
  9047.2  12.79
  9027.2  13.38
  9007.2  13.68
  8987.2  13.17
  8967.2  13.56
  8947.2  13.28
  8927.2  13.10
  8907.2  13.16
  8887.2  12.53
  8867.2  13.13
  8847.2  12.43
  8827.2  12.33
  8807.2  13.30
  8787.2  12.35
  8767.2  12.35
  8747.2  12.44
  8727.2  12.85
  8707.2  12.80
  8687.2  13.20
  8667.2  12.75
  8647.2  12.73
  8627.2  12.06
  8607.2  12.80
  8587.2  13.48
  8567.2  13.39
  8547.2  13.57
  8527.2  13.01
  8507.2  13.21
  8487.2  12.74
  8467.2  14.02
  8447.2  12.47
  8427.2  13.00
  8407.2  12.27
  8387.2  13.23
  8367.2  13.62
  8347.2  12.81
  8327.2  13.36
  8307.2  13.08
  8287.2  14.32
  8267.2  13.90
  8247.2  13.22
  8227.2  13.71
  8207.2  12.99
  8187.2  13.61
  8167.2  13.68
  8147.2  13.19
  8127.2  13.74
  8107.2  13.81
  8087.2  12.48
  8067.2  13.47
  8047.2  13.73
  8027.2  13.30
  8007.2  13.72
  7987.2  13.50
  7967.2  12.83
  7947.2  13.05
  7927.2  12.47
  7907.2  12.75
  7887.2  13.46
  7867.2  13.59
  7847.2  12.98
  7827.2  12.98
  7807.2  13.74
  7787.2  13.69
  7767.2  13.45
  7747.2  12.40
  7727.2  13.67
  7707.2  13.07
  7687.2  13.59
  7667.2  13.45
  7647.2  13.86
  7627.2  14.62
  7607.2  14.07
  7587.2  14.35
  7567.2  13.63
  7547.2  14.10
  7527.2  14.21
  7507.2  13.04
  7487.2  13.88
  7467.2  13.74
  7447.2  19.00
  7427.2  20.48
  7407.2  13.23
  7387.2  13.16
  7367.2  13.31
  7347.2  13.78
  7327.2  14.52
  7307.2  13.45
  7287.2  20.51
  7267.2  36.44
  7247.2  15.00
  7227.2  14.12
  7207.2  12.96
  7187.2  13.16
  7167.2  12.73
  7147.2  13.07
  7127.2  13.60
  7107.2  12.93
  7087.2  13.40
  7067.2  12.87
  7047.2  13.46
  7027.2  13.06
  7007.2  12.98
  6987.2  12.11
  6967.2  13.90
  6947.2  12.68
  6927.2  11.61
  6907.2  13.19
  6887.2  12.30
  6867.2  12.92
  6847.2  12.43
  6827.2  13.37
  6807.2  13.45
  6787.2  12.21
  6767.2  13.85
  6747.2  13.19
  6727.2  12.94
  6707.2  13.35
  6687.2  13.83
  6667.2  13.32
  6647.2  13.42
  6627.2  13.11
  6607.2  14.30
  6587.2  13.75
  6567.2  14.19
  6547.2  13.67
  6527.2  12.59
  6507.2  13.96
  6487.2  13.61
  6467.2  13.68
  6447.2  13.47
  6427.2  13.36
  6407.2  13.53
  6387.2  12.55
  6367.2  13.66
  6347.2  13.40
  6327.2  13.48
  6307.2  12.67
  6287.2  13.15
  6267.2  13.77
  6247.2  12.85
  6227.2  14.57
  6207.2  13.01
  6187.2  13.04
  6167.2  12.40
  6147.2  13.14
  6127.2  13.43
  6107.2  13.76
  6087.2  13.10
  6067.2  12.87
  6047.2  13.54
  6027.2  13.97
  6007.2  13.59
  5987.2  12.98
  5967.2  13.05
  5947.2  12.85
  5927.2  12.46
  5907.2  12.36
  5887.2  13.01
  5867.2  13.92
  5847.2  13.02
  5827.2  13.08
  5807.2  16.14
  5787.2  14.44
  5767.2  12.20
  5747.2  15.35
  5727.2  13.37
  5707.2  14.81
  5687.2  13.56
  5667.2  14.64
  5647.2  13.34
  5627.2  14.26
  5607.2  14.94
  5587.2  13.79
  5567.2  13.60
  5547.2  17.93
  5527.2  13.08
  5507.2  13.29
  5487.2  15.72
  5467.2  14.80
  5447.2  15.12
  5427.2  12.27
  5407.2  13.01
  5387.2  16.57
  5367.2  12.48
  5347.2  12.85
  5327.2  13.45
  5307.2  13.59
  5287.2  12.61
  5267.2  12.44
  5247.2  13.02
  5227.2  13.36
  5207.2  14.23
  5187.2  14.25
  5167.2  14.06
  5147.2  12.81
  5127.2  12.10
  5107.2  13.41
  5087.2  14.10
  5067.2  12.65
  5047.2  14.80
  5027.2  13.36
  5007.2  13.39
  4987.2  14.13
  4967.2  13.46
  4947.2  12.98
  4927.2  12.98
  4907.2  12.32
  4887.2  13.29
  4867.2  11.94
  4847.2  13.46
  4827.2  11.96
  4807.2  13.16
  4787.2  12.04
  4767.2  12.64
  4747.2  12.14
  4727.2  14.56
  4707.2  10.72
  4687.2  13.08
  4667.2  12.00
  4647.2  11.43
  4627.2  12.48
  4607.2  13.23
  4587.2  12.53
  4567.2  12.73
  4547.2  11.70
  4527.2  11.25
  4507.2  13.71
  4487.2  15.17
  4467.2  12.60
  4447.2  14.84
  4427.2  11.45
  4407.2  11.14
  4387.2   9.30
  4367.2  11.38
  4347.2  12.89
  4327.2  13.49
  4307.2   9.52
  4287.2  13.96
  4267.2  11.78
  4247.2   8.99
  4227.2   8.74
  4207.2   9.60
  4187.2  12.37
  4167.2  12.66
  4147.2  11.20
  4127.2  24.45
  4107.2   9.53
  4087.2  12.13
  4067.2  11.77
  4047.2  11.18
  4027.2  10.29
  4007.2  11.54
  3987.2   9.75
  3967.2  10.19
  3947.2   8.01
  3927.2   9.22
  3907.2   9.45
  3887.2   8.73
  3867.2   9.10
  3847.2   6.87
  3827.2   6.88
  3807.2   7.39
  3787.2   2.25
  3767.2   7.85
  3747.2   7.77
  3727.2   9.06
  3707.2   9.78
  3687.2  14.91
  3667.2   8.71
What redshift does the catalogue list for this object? 0.106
